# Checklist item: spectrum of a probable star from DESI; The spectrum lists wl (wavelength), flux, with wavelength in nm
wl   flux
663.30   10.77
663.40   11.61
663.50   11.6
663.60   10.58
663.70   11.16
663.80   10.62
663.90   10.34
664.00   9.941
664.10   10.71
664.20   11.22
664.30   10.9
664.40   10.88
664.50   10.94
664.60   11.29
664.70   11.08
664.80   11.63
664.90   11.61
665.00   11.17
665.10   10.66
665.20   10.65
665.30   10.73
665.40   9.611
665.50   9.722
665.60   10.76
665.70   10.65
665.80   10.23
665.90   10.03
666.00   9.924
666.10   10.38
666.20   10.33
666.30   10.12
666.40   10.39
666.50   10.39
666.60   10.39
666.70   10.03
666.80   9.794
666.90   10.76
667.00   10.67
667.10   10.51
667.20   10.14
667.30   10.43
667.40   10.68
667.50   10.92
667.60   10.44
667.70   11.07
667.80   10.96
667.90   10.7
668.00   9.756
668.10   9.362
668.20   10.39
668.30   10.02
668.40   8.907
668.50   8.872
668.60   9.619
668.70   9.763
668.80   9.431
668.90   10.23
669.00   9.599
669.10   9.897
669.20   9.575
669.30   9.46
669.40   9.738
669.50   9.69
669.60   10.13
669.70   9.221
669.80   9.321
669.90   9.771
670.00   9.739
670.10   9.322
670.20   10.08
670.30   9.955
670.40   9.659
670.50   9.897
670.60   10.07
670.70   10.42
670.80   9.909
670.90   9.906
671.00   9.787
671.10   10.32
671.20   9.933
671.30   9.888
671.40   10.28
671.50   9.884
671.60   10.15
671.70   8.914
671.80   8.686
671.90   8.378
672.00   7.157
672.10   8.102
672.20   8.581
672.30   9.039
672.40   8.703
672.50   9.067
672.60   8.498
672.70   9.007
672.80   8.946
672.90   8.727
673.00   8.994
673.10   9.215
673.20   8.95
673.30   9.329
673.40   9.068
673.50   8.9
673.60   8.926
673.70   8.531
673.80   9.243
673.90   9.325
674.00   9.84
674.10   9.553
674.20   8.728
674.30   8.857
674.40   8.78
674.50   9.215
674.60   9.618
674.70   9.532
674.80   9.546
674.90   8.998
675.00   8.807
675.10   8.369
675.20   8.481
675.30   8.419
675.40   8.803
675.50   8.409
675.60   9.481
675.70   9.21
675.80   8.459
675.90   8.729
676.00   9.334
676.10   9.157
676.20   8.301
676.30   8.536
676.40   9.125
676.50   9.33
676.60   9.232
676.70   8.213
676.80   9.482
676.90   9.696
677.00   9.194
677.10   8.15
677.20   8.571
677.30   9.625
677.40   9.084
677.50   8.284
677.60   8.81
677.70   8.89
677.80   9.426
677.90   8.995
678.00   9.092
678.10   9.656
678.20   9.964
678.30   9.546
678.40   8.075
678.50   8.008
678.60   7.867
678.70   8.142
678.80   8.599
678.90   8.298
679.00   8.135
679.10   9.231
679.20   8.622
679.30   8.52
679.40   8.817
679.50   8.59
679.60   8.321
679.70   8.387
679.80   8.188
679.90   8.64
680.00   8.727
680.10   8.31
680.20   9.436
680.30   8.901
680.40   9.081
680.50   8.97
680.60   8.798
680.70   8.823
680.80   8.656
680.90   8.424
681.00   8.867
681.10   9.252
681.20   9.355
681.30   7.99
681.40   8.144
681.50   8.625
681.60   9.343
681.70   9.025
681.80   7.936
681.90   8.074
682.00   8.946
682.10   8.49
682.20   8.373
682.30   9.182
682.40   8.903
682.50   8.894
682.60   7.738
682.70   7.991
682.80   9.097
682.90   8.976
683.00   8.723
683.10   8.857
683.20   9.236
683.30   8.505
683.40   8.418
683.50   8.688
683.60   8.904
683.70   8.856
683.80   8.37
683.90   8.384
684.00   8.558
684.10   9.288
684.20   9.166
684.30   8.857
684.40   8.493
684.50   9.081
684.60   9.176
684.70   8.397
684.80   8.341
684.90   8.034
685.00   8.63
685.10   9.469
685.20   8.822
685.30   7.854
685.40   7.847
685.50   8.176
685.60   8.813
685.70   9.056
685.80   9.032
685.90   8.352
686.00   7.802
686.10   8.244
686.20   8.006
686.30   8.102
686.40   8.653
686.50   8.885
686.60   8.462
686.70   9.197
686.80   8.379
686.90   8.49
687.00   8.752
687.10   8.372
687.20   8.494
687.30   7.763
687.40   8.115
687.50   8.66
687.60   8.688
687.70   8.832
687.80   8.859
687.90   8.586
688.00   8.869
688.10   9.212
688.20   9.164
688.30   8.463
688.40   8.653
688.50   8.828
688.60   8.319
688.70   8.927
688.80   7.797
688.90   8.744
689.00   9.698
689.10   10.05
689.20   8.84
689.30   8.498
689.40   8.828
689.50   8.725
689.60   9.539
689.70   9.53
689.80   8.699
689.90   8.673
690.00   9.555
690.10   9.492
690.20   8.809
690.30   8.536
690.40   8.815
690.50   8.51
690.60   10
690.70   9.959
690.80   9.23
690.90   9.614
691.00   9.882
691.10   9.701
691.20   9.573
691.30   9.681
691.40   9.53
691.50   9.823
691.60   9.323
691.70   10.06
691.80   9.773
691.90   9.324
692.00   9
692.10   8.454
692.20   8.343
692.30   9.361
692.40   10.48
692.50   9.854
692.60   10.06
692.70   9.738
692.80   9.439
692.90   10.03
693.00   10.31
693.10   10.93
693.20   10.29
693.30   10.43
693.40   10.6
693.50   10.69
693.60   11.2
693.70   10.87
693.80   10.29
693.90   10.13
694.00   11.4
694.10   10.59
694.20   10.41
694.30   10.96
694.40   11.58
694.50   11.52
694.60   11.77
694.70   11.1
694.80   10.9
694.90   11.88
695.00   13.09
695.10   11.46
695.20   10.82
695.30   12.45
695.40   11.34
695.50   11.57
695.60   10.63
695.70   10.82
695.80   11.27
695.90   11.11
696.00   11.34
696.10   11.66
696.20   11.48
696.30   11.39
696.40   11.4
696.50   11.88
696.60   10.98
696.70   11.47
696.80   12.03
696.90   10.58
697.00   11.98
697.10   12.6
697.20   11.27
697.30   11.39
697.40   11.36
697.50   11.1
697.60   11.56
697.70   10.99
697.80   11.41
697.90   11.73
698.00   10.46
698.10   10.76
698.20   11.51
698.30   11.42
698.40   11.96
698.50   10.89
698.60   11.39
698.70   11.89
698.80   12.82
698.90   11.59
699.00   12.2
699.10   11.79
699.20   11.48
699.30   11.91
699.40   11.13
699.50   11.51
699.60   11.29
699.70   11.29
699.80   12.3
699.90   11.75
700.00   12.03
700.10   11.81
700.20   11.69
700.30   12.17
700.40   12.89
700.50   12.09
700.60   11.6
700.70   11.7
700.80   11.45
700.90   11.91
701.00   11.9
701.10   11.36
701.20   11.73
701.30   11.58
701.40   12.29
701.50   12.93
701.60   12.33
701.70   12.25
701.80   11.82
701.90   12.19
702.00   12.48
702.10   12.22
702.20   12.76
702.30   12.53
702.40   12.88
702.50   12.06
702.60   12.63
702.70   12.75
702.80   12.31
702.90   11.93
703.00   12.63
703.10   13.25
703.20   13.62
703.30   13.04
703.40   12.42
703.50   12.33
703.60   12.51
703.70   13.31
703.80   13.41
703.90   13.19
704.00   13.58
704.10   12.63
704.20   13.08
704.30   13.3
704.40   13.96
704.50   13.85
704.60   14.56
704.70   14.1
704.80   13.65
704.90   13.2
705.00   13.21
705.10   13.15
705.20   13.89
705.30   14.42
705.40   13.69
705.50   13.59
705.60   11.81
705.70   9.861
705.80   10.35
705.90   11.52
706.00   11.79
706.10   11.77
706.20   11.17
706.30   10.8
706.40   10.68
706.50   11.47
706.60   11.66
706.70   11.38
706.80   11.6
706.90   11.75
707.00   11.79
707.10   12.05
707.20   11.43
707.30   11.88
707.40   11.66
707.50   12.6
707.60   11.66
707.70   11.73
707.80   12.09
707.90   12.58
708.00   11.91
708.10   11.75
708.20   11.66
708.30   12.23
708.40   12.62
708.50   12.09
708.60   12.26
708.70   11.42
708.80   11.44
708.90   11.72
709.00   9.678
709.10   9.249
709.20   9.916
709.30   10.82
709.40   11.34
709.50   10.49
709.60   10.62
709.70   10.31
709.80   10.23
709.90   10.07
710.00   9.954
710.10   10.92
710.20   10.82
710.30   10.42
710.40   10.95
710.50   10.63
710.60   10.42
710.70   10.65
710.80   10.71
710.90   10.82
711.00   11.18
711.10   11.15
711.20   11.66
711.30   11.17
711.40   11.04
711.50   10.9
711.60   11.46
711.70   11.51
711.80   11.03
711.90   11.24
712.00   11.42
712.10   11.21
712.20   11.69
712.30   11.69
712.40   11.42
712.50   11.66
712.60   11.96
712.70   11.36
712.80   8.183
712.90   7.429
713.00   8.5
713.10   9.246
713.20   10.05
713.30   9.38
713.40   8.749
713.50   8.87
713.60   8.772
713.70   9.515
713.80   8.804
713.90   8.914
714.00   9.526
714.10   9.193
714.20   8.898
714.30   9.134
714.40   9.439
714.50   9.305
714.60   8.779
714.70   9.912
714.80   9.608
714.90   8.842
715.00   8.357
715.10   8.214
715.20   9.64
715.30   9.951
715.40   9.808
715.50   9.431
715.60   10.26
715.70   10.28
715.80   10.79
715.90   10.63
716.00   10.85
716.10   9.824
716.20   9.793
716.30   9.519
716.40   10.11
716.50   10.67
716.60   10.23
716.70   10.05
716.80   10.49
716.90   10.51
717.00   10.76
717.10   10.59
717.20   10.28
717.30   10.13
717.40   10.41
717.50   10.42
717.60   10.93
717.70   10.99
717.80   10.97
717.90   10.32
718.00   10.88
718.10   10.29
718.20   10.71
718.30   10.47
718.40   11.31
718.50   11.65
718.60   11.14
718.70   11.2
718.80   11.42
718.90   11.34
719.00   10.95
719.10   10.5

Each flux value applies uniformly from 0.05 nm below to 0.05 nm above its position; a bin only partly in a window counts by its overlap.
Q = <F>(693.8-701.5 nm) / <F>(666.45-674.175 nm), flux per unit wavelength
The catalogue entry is 1.2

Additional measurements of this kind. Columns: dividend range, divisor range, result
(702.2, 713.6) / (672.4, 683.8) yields 1.32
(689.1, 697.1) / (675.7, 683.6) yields 1.18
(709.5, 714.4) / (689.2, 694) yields 1.07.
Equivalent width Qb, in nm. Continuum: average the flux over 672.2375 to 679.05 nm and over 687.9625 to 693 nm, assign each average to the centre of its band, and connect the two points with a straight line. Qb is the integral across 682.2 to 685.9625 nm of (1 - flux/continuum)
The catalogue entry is 0.18 nm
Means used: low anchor 8.93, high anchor 9.25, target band 8.67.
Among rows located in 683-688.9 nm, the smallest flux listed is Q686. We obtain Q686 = 7.763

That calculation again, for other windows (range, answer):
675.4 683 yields 7.738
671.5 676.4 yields 7.157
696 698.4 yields 10.46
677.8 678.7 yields 7.867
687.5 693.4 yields 7.797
